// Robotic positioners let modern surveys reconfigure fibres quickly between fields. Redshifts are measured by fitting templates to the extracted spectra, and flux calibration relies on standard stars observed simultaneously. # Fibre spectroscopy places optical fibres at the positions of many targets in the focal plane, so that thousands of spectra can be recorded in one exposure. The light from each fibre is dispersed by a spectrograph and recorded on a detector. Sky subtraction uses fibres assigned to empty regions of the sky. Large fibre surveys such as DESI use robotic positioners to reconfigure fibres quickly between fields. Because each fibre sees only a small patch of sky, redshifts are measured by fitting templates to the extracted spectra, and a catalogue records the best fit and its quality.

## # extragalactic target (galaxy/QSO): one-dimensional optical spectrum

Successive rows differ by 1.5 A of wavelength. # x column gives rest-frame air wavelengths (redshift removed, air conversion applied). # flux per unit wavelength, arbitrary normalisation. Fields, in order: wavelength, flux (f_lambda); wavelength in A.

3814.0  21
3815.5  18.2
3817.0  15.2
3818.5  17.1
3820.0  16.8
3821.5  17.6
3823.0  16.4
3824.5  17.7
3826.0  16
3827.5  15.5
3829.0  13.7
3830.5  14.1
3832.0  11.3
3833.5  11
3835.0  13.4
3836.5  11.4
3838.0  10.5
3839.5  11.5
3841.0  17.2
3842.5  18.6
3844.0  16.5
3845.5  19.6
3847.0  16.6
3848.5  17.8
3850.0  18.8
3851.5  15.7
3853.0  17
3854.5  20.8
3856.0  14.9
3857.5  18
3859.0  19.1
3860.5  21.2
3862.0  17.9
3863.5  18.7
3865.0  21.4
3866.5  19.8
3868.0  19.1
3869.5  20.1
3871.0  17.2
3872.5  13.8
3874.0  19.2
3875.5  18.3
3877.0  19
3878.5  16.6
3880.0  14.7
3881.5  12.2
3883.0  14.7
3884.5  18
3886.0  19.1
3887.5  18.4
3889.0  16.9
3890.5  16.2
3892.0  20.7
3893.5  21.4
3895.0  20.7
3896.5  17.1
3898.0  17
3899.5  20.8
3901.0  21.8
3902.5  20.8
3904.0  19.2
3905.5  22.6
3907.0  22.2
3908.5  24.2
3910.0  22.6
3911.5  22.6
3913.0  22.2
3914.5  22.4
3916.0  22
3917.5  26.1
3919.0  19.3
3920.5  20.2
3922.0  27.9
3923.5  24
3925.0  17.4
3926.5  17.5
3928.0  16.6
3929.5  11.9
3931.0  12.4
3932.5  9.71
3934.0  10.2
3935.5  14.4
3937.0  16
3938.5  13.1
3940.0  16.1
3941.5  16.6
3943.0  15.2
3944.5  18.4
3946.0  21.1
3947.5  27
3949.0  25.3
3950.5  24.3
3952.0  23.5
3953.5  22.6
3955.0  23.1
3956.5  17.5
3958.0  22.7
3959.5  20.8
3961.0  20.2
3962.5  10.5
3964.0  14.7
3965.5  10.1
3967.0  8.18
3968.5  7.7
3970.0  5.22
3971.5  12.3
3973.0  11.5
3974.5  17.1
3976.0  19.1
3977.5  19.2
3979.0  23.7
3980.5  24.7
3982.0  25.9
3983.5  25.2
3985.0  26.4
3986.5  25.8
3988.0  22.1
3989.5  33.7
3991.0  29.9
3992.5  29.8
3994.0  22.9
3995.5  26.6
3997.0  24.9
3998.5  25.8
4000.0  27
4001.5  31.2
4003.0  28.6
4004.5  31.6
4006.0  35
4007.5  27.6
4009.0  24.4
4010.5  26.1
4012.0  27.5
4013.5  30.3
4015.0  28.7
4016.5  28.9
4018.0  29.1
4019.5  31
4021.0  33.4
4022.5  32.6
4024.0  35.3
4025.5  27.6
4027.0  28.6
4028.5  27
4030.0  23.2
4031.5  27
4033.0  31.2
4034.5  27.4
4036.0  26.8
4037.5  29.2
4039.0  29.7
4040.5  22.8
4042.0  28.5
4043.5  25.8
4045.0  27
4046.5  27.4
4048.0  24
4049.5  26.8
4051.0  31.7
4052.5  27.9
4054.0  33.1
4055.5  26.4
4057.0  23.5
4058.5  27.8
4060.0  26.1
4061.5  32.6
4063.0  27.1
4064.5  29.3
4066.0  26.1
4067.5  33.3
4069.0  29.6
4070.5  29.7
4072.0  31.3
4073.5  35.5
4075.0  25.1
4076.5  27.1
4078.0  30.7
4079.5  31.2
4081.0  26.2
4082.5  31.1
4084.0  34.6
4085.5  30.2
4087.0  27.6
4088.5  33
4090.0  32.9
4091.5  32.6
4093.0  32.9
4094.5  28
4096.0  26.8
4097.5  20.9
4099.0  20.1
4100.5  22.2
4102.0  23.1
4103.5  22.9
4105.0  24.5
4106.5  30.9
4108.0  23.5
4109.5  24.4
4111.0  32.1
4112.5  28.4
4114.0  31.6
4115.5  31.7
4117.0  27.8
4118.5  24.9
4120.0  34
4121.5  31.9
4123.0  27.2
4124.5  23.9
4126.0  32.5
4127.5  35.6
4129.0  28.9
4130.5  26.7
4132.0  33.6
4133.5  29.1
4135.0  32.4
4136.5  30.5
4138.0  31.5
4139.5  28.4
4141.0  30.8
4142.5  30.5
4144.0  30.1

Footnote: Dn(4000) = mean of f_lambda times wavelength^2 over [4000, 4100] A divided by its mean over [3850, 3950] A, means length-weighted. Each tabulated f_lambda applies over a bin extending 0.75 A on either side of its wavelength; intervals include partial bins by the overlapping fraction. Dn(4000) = 1.66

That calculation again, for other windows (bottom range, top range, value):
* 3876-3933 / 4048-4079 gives 1.63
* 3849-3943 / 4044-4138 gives 1.72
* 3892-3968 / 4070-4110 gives 1.60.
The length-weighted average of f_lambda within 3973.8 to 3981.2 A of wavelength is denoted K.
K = 20.8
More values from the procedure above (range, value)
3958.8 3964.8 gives 16.5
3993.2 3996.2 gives 24.8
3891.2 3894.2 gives 21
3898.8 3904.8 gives 20.7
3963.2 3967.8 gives 11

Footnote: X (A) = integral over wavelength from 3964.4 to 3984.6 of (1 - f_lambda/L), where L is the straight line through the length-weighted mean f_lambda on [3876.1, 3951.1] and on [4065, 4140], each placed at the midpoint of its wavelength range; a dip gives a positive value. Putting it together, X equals 5.4 A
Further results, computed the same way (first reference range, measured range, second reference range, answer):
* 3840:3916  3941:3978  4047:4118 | 8.5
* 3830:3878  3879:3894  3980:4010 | 1.7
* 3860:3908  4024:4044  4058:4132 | -1.4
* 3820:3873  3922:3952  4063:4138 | 4.8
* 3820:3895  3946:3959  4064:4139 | -0.9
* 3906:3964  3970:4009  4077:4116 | -3.8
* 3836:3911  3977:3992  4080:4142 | -1.7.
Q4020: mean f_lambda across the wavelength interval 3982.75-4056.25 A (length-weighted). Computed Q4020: 28.2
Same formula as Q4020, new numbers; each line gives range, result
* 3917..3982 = 17.6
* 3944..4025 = 23.7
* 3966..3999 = 21.1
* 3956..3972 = 13.6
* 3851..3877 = 18.4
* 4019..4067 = 28.3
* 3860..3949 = 18.8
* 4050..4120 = 28.5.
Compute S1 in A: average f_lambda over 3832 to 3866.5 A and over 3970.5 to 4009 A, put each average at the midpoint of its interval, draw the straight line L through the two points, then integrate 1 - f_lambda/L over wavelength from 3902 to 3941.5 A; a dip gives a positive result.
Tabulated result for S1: 3.6 A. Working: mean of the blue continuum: 16.7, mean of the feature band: 18.9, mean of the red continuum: 25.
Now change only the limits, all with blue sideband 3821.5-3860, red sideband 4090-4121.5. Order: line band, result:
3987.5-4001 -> -2.8 A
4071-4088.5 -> -2.6 A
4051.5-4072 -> -2.7 A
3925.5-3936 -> 3.4 A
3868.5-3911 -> -1.9 A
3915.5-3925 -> -1.7 A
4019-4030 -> -3.0 A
